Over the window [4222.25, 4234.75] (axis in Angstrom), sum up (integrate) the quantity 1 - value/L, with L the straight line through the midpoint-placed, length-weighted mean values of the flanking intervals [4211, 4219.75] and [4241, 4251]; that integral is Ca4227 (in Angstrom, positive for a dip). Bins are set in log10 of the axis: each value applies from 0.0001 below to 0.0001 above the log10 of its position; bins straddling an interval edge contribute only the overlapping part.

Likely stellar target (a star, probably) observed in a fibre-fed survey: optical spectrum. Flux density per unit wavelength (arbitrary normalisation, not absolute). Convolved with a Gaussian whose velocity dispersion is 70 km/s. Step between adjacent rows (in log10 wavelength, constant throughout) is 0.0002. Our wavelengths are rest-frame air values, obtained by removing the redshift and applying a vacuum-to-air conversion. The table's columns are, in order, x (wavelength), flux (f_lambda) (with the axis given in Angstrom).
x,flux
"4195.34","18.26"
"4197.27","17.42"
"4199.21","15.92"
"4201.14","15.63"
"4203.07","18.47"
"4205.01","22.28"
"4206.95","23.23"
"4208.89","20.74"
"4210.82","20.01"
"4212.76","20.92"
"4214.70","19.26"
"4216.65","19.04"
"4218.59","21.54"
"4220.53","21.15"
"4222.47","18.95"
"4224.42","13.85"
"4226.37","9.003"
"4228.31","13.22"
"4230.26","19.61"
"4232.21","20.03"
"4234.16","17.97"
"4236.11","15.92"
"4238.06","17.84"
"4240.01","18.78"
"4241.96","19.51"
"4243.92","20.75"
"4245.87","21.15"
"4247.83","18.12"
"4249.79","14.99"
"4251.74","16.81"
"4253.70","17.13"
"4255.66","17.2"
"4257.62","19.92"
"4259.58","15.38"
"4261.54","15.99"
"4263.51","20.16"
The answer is 2.4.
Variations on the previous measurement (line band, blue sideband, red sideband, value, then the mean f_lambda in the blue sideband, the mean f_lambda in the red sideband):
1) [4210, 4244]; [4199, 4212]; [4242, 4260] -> 1.5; 19.7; 18.1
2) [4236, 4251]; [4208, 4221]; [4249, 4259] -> -0.4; 20.4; 17.2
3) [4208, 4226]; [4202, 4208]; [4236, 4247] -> 1.3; 21.2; 19.2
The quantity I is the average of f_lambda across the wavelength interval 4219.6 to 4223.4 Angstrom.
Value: 20.1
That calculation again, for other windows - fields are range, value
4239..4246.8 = 20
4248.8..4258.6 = 17.2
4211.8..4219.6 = 20.2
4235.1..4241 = 17.5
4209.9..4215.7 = 20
